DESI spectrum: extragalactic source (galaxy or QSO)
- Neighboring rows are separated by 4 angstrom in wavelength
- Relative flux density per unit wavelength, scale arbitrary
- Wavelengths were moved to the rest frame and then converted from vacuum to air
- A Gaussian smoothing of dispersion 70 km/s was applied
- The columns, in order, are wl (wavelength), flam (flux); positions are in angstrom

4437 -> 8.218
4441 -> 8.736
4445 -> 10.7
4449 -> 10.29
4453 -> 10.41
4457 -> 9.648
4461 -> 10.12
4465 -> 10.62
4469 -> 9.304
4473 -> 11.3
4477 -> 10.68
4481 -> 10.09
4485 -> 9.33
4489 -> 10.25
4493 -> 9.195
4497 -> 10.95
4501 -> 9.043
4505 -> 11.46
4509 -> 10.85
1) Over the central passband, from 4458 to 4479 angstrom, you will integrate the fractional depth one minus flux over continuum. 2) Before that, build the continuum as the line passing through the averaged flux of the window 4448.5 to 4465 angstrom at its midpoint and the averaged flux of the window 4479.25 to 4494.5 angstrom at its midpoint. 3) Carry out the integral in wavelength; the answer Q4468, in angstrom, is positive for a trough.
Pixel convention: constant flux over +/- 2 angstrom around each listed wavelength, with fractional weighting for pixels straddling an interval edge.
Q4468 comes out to -0.8 angstrom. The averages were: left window 10.2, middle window 10.4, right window 9.73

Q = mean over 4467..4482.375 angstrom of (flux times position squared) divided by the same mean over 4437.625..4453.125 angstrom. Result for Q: 1.07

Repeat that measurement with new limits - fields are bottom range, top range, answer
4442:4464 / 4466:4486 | 1.01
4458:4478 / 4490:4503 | 0.96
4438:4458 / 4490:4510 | 1.06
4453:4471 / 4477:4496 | 1.00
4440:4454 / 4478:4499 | 1.01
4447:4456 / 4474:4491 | 1.00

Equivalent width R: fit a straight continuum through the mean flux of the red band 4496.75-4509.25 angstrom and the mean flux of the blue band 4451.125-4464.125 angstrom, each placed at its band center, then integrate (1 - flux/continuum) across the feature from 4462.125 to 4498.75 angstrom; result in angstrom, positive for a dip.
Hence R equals 0.4 angstrom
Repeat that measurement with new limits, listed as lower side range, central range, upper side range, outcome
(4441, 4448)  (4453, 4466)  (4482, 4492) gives -0.22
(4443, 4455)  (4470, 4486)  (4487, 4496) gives -0.47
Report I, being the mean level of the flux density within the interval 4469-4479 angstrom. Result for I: 10.7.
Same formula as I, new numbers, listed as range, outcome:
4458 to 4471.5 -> 10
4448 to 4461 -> 10.1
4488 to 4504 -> 9.94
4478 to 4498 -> 9.95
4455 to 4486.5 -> 10.1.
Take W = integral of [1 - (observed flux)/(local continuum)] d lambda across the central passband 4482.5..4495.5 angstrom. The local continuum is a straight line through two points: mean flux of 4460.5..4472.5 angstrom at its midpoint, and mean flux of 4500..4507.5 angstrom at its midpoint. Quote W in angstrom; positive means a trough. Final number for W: 0.85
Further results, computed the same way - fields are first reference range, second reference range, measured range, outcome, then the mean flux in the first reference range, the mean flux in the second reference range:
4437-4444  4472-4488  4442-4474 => -2.47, 8.87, 10.3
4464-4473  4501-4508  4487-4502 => 0.90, 10.2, 10.7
